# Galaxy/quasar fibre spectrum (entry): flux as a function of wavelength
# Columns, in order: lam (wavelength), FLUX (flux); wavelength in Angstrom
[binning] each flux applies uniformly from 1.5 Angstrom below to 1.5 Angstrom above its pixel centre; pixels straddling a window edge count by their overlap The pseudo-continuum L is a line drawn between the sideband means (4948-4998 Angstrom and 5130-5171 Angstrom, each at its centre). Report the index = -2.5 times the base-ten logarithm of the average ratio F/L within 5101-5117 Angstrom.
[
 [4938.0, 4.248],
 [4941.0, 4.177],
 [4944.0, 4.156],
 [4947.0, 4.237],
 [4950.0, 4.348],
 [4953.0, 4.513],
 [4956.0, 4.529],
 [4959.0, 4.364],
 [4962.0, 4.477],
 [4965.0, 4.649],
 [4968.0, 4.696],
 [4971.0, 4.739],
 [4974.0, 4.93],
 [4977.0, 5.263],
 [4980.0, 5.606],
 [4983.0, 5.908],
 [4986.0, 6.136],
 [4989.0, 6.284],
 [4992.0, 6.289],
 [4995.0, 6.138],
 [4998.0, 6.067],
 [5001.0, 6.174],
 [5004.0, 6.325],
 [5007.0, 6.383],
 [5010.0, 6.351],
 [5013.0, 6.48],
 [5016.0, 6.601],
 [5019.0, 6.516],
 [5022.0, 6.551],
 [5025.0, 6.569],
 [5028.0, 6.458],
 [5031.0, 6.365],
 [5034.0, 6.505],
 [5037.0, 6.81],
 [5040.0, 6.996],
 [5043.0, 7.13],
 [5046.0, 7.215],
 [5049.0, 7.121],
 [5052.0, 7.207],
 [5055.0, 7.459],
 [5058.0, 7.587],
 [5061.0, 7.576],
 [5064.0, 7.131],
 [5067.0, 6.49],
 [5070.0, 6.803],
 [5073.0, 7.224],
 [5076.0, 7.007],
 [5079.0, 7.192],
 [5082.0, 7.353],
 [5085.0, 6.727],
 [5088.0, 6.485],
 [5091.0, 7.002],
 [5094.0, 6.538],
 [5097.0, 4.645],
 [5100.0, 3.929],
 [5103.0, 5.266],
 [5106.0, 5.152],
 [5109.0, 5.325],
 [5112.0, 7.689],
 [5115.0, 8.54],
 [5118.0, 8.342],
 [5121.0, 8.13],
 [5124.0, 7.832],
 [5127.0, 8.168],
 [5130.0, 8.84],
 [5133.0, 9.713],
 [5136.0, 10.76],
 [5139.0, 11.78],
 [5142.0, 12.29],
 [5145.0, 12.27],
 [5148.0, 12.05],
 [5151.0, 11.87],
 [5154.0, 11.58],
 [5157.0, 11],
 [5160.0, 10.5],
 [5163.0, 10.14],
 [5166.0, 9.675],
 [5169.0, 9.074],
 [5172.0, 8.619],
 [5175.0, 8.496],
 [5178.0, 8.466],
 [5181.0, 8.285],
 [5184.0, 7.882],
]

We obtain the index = 0.44 mag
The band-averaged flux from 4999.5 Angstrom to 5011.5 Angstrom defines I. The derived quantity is 6.31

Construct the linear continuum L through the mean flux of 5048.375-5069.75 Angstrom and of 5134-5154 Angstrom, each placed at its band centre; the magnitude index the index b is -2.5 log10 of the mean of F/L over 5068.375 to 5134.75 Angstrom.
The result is 0.32 mag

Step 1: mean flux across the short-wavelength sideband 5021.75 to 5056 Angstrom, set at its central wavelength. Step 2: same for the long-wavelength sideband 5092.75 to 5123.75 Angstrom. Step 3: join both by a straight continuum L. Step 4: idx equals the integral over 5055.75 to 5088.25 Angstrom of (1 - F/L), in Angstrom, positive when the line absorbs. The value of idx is -2.11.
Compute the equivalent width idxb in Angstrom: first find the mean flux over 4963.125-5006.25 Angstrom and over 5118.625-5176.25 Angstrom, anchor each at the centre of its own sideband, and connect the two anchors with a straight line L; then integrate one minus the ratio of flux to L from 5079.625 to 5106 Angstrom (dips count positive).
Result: 8.0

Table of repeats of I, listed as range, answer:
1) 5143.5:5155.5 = 11.9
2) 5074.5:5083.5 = 7.18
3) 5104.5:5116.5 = 6.68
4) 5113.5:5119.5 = 8.44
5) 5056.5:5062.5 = 7.58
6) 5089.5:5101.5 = 5.53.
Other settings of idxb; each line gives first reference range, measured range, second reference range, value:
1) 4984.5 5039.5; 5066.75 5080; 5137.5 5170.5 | 2.3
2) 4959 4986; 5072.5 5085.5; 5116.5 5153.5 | 2.0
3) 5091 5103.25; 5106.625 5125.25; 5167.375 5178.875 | -4.1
